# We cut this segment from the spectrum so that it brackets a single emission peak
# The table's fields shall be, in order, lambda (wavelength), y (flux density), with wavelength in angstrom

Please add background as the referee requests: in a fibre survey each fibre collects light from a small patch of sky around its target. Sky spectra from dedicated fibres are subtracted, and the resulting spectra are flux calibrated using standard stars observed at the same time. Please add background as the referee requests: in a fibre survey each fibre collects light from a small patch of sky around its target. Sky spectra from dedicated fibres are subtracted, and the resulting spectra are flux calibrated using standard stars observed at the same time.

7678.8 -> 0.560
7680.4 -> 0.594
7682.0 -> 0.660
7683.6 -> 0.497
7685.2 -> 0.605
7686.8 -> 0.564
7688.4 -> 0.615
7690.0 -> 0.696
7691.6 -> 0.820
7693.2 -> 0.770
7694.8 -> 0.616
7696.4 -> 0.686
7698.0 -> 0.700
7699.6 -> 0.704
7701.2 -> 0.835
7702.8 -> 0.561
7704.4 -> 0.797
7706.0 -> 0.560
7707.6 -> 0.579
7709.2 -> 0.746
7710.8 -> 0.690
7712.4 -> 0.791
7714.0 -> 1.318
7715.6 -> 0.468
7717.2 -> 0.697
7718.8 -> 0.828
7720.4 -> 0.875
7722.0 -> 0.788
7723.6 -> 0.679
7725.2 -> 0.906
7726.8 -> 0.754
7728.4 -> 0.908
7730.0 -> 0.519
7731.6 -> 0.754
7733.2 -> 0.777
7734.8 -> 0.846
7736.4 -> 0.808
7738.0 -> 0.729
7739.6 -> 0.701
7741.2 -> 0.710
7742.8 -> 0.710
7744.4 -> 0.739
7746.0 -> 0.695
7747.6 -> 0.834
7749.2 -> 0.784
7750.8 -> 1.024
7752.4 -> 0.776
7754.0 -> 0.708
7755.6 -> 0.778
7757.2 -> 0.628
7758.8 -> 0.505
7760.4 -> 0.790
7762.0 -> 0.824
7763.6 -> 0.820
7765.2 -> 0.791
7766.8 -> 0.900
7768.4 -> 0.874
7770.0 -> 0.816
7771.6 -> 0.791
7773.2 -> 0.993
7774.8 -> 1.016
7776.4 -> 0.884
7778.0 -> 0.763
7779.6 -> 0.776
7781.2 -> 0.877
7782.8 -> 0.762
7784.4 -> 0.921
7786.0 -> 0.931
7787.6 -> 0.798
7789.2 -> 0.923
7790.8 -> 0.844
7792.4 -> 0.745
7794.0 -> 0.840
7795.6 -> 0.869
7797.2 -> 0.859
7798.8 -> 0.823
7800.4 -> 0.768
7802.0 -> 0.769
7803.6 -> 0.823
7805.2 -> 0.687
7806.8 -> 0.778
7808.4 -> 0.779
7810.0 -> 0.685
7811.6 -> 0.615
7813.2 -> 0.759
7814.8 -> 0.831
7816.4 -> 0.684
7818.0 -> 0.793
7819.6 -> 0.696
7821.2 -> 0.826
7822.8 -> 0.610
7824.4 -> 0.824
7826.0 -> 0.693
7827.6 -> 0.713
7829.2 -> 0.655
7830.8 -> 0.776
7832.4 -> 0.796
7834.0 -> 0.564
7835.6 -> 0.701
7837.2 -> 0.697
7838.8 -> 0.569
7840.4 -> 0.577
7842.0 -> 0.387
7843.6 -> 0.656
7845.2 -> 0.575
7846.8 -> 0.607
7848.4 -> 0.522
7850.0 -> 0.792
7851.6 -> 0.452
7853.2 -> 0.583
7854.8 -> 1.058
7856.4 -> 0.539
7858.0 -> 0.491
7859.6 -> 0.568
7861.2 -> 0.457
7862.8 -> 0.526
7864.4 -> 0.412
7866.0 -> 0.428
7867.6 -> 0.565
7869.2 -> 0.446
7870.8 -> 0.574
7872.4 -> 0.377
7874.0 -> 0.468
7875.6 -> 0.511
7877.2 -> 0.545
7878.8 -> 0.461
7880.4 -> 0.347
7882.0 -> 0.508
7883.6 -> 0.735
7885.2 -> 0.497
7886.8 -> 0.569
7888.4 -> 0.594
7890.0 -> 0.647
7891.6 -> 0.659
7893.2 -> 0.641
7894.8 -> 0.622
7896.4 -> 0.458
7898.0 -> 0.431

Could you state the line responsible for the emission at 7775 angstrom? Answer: C III]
